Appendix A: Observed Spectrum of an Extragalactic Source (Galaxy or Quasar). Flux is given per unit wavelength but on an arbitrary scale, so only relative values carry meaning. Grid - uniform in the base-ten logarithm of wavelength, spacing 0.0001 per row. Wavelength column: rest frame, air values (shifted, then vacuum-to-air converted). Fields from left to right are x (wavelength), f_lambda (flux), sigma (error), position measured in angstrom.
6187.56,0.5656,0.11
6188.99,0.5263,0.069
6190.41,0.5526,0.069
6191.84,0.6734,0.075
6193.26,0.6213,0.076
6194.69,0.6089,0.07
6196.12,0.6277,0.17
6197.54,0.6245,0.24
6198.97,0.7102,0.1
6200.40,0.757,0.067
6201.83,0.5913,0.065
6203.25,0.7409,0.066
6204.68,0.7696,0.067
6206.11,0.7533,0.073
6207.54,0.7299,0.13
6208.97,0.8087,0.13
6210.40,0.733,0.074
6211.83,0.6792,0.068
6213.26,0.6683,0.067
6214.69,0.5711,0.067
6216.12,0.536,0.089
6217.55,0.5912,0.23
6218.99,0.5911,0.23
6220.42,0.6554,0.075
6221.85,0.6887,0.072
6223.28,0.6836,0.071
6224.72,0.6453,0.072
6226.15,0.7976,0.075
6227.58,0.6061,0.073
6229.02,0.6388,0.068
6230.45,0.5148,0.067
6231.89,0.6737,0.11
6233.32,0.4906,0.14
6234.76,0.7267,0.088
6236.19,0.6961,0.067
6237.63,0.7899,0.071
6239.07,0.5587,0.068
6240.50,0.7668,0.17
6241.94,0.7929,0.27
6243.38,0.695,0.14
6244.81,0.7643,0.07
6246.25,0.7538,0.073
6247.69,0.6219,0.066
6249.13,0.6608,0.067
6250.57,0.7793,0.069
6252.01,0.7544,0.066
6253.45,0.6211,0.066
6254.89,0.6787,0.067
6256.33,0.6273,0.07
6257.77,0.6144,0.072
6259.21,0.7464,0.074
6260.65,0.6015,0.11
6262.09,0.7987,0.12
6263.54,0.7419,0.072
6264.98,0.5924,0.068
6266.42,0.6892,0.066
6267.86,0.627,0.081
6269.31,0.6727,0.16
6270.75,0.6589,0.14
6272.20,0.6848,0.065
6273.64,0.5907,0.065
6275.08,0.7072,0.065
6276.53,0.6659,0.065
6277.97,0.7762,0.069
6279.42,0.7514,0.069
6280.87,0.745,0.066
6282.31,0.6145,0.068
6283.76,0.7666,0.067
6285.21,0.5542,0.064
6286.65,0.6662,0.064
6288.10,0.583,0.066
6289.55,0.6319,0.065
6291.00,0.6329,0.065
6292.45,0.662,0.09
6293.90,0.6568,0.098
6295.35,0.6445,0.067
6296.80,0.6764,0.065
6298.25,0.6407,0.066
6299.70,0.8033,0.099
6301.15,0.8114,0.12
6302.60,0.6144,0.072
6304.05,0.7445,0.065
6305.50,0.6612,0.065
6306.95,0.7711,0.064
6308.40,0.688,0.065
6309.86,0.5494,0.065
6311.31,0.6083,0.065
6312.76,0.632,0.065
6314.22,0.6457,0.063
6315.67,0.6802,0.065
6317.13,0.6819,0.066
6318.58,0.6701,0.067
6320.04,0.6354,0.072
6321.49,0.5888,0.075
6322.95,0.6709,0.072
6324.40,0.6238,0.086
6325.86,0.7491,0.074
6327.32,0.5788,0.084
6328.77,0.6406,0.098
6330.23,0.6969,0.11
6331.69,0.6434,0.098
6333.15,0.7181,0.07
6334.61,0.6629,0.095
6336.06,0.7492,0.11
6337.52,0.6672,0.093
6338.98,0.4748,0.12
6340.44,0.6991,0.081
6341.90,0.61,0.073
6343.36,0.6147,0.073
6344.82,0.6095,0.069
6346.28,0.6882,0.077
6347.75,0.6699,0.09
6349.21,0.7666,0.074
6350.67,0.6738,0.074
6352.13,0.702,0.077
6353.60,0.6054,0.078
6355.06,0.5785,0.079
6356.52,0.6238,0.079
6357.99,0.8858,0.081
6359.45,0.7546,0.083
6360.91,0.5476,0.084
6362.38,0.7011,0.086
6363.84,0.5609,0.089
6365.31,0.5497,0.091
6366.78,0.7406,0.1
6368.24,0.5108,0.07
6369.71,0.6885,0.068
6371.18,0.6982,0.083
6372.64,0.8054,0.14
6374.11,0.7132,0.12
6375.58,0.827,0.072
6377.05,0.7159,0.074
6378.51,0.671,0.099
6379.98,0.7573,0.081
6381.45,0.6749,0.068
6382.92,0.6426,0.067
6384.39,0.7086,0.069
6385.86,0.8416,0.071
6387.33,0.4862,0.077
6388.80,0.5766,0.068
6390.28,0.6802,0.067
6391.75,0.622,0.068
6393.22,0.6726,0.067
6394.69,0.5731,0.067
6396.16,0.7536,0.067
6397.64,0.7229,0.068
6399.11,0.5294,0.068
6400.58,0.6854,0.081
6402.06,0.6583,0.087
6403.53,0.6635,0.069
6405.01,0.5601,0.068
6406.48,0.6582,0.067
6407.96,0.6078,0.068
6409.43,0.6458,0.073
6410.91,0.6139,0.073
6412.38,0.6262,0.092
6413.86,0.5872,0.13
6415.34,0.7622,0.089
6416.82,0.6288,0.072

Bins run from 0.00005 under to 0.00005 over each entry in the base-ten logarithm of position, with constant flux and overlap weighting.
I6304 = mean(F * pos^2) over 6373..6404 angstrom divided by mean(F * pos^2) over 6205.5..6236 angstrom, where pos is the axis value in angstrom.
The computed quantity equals 1.09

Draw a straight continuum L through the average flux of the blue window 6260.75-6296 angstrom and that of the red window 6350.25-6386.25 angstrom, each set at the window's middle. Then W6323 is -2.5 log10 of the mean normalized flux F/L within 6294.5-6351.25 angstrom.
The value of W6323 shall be 0.020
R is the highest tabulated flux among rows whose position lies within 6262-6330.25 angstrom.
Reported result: 0.8114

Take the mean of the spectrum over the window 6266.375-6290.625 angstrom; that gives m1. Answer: 0.669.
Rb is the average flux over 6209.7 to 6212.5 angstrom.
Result 0.706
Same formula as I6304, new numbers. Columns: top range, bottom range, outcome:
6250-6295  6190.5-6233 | 1.04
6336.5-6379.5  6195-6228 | 1.04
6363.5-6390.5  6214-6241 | 1.11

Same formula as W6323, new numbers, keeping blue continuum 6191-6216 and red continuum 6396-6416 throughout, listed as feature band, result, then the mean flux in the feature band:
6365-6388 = -0.07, 0.693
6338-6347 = 0.07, 0.618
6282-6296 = 0.04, 0.642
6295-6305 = -0.07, 0.707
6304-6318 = 0.00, 0.663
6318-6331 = 0.02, 0.65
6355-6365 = -0.02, 0.666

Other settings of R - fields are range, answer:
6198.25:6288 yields 0.8087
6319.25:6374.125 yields 0.8858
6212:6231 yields 0.7976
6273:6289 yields 0.7762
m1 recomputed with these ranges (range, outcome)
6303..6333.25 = 0.659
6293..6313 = 0.68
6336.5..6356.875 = 0.643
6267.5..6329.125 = 0.667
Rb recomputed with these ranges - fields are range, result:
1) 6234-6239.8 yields 0.692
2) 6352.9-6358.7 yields 0.673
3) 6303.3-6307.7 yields 0.726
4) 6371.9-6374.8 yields 0.761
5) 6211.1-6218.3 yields 0.609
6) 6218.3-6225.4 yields 0.653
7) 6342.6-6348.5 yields 0.645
